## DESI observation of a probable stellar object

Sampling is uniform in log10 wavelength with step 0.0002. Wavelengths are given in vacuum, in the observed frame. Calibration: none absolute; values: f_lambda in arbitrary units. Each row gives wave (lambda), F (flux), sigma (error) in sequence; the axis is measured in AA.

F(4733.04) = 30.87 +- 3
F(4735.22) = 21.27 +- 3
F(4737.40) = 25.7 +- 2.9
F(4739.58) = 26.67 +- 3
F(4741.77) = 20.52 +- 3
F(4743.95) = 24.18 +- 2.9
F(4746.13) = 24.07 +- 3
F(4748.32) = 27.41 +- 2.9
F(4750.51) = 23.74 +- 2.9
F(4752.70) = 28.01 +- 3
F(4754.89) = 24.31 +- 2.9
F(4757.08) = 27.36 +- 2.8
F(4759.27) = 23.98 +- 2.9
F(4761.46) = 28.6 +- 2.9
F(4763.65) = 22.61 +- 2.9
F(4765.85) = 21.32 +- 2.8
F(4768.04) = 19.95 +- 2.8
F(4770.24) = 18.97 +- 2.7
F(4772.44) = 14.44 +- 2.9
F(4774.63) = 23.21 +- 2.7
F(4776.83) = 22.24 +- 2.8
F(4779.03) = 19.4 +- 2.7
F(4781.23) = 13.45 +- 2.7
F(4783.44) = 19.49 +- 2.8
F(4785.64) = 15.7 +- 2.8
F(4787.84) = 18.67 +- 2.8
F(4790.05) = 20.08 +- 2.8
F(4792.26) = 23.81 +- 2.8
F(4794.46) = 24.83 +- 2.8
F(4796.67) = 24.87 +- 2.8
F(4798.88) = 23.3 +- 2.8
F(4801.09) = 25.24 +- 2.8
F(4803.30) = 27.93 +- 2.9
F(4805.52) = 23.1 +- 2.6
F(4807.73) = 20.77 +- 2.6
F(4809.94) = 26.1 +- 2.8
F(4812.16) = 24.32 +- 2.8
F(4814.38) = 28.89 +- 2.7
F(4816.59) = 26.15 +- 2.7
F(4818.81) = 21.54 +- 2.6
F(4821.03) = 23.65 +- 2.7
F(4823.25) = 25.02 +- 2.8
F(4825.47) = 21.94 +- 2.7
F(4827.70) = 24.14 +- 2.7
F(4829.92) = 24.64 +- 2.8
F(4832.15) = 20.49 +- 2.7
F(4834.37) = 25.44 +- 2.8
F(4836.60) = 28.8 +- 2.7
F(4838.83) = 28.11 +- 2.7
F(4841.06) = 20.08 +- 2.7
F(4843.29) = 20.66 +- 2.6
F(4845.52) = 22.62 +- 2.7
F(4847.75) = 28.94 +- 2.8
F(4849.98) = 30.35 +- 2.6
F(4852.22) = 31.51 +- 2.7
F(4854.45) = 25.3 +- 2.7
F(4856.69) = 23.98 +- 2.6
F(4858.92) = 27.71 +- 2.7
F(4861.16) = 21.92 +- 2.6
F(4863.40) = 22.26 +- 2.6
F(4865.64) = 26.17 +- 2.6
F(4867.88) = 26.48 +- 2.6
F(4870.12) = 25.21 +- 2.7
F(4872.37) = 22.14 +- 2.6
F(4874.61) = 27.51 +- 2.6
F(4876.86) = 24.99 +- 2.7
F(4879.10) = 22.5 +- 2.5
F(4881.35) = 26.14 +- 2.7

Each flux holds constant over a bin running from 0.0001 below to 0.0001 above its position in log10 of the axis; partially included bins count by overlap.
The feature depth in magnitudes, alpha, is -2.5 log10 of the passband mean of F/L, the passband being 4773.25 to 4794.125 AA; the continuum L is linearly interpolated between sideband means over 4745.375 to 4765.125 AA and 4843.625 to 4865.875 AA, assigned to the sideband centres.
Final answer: 0.29 mag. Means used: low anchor 25.5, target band 19.7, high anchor 25.9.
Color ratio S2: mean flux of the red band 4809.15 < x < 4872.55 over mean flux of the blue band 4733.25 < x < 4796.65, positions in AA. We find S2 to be 1.11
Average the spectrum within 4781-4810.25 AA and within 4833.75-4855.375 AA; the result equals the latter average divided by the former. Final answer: 1.2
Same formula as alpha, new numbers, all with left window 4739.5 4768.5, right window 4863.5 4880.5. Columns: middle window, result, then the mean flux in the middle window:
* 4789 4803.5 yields 0.02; 24.1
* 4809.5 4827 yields 0.00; 24.6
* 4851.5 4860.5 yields -0.08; 26.7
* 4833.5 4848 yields 0.00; 24.7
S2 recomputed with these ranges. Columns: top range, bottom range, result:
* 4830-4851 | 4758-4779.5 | 1.16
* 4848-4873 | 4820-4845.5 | 1.09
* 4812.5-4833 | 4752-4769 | 0.98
